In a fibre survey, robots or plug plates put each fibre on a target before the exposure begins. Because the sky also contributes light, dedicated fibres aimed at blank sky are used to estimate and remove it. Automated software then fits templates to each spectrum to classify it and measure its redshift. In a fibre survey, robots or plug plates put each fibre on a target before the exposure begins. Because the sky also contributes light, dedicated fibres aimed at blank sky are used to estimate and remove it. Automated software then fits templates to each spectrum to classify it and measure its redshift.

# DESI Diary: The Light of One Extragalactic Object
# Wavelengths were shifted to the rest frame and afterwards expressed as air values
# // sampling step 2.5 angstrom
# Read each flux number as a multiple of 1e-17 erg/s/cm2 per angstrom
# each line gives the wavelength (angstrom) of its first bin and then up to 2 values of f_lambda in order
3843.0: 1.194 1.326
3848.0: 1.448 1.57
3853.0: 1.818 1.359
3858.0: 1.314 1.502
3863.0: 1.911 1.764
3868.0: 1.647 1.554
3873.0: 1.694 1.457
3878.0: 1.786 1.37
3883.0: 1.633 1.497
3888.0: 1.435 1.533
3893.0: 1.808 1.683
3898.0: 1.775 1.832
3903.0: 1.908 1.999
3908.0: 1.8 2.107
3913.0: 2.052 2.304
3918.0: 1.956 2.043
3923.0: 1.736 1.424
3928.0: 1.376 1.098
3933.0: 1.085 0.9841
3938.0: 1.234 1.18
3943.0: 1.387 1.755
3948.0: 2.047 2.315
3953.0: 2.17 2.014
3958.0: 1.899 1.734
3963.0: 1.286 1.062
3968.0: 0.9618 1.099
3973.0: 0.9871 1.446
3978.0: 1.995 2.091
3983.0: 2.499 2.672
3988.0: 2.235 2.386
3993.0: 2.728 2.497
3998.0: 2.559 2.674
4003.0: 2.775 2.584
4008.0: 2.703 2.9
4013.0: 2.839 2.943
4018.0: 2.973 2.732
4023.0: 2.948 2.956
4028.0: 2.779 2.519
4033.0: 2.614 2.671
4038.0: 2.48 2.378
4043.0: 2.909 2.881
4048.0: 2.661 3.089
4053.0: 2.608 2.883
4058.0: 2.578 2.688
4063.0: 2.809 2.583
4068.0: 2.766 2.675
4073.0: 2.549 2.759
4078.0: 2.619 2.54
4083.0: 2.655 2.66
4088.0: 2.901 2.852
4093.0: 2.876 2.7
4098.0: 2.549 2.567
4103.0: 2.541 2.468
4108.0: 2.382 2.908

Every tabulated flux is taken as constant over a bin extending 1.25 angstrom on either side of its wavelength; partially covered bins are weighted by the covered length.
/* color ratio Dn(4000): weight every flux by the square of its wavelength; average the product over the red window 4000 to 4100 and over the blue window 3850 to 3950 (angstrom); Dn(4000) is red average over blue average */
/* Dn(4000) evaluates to 1.8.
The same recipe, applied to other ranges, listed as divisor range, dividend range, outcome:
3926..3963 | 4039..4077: 1.82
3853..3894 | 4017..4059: 1.88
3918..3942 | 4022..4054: 2.09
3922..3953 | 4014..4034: 1.96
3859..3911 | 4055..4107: 1.74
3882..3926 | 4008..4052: 1.63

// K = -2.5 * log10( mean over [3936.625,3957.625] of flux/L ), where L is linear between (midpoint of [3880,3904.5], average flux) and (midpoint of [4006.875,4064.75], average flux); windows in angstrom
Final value 0.18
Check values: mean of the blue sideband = 1.66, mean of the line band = 1.76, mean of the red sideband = 2.76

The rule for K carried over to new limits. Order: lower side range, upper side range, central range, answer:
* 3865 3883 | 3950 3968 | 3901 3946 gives 0.02 mag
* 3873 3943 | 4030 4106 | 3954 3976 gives 0.39 mag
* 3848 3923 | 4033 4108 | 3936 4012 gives 0.11 mag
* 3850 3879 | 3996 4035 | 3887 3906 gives 0.07 mag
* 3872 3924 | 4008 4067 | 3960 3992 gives 0.33 mag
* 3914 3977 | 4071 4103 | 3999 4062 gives -0.23 mag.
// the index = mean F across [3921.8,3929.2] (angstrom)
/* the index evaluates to 1.51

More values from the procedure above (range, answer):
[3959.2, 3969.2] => 1.27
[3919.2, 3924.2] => 1.89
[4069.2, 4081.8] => 2.63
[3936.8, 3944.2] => 1.27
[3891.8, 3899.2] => 1.75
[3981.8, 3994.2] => 2.5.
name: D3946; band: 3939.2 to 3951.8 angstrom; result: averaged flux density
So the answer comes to 1.74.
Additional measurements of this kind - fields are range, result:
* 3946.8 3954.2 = 2.18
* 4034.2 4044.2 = 2.61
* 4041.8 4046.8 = 2.89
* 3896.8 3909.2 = 1.86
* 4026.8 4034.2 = 2.64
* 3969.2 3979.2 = 1.38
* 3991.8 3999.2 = 2.59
